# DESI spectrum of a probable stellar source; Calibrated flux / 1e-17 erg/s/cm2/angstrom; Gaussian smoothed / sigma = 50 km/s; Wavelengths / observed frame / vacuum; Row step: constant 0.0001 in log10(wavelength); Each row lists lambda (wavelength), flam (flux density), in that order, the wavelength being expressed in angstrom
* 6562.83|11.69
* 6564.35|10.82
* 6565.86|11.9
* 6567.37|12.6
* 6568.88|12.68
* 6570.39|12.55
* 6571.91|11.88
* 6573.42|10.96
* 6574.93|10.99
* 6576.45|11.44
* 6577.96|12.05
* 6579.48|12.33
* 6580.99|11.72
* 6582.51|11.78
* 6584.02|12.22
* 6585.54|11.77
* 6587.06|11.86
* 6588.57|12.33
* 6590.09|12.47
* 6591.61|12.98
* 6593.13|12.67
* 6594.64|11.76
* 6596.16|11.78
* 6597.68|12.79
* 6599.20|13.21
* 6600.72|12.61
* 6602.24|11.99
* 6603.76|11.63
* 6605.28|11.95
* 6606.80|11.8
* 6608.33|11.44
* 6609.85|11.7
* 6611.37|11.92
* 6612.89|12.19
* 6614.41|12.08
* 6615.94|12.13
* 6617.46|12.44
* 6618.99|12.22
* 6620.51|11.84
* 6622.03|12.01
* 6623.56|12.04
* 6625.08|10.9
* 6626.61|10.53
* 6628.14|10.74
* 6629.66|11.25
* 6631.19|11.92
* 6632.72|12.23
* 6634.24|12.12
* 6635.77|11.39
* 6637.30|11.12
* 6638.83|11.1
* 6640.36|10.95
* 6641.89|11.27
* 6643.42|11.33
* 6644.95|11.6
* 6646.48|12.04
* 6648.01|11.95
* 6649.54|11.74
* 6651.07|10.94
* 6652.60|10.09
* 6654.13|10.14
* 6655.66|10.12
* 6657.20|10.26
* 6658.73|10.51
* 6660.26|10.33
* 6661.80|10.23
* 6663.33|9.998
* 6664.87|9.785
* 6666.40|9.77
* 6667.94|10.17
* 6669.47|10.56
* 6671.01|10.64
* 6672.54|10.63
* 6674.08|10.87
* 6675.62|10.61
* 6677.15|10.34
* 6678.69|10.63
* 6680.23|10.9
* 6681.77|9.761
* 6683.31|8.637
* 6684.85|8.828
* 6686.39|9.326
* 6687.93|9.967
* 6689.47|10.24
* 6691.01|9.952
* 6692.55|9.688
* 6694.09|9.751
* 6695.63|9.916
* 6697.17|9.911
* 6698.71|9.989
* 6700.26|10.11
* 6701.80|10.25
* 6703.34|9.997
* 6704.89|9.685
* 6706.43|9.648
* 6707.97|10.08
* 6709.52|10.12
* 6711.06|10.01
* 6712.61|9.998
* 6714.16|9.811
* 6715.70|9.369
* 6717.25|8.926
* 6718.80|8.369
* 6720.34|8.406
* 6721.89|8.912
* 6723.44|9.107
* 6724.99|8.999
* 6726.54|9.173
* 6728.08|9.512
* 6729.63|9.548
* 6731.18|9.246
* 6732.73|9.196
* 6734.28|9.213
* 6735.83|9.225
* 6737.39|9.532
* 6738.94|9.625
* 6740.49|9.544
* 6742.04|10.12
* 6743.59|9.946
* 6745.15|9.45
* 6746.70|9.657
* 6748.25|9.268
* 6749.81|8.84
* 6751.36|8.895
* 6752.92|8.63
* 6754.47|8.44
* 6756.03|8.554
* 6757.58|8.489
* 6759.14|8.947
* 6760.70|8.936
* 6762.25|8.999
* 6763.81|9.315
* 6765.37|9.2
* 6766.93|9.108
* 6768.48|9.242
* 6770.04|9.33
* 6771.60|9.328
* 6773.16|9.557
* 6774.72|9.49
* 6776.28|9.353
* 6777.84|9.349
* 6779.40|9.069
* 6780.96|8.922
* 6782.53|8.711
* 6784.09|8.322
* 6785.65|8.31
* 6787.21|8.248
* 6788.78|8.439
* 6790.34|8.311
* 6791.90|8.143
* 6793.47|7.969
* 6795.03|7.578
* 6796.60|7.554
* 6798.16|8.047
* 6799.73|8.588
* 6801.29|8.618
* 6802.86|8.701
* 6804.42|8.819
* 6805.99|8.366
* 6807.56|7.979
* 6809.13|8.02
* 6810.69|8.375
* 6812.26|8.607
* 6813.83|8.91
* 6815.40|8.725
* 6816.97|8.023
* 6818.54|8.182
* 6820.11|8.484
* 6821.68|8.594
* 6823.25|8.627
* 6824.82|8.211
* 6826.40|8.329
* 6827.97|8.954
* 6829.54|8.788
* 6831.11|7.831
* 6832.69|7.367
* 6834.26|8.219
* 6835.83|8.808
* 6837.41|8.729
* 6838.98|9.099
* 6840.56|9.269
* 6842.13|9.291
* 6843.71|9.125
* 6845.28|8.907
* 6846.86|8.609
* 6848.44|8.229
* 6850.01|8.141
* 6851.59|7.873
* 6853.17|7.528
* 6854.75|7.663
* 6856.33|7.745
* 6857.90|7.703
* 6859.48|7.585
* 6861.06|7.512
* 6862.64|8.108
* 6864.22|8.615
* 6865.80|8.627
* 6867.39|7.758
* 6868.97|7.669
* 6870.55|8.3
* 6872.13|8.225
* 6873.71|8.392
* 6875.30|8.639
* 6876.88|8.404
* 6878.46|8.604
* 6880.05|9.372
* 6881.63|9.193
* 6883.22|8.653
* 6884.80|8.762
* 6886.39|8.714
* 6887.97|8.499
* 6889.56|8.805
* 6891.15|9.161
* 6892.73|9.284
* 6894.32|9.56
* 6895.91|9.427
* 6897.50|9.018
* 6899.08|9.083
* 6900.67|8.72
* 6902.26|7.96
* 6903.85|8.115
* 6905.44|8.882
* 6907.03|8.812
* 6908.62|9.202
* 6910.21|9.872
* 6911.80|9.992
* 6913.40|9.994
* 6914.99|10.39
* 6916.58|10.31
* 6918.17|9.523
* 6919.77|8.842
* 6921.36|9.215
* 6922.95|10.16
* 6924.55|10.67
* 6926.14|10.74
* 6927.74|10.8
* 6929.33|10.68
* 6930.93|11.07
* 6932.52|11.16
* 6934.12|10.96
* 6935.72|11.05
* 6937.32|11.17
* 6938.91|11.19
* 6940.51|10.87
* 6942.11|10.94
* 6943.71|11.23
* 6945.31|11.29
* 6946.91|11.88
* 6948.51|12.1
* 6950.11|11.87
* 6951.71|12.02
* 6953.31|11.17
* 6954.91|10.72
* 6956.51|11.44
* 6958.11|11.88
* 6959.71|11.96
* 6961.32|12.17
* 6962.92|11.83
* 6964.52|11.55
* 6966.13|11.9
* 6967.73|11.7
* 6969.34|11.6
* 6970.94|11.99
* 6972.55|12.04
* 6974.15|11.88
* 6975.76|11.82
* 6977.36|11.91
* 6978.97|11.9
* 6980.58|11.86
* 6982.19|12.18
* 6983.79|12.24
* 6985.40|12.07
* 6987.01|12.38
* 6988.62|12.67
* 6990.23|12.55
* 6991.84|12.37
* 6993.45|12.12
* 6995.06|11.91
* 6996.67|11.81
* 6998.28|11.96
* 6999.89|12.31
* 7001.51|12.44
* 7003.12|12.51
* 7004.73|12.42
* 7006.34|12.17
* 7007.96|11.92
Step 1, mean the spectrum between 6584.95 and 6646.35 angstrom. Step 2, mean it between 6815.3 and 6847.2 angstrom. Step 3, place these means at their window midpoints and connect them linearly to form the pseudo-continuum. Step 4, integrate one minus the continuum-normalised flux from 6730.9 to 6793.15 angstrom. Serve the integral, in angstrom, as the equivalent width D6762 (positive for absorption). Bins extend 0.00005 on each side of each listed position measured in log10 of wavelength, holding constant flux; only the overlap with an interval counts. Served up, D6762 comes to 3.7 angstrom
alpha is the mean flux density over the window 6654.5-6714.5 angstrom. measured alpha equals 10.1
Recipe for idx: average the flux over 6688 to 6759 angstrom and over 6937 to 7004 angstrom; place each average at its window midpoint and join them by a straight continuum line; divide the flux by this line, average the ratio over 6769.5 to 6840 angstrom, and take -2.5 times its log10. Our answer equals 0.197 mag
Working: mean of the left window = 9.45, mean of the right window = 11.9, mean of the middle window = 8.53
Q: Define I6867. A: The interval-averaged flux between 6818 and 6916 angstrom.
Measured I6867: 8.62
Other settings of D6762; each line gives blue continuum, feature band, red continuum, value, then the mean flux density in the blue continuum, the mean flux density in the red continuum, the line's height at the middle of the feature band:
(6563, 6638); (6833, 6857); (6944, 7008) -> 7.0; 11.9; 12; 11.9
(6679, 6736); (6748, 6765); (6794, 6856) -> 0.4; 9.57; 8.4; 9.08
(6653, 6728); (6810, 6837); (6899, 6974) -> 5.0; 9.86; 10.7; 10.3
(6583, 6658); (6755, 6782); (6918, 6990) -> 5.7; 11.7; 11.4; 11.6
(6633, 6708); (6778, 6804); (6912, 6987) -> 5.8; 10.4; 11.3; 10.8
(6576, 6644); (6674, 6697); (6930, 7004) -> 3.7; 11.9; 11.8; 11.8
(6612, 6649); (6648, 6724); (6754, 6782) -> 4.5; 11.6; 9.09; 10.6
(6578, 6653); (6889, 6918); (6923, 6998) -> 6.0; 11.8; 11.6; 11.7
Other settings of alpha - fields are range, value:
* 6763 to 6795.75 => 8.82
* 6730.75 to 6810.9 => 8.87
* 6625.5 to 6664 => 11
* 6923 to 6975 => 11.4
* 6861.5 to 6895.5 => 8.63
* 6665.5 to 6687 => 10.1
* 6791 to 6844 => 8.43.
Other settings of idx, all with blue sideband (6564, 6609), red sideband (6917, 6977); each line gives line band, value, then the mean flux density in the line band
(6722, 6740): 0.25 mag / 9.3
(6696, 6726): 0.22 mag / 9.56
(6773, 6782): 0.25 mag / 9.25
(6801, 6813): 0.34 mag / 8.43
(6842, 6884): 0.35 mag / 8.3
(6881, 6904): 0.27 mag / 8.88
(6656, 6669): 0.17 mag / 10.1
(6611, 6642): 0.03 mag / 11.6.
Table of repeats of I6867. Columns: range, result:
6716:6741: 9.16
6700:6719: 9.75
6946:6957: 11.6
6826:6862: 8.32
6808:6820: 8.4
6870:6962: 9.99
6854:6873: 7.96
